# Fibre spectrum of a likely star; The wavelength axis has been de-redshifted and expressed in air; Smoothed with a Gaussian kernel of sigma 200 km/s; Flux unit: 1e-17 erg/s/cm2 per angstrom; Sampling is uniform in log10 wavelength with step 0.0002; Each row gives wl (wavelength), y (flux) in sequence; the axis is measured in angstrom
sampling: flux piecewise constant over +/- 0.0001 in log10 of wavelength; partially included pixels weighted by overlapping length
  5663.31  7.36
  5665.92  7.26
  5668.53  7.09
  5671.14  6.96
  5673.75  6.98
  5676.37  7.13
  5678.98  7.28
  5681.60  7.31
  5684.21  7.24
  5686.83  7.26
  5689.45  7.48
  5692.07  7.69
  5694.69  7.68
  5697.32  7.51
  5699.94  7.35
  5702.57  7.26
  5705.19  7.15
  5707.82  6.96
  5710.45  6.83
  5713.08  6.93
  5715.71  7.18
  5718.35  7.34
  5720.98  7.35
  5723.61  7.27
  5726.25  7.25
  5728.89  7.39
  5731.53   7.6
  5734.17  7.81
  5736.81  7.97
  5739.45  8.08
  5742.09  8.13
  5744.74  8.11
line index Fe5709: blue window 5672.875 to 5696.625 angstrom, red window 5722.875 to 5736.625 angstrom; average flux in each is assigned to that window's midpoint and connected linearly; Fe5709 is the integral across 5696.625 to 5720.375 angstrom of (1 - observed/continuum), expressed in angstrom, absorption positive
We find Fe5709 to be 0.9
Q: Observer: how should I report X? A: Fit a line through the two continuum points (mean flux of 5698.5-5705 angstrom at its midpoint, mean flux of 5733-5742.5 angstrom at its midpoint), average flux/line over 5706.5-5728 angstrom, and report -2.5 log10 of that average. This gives 0.067 mag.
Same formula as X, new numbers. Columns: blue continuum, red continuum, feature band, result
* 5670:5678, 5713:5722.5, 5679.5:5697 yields -0.05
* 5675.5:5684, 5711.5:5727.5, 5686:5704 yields -0.03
